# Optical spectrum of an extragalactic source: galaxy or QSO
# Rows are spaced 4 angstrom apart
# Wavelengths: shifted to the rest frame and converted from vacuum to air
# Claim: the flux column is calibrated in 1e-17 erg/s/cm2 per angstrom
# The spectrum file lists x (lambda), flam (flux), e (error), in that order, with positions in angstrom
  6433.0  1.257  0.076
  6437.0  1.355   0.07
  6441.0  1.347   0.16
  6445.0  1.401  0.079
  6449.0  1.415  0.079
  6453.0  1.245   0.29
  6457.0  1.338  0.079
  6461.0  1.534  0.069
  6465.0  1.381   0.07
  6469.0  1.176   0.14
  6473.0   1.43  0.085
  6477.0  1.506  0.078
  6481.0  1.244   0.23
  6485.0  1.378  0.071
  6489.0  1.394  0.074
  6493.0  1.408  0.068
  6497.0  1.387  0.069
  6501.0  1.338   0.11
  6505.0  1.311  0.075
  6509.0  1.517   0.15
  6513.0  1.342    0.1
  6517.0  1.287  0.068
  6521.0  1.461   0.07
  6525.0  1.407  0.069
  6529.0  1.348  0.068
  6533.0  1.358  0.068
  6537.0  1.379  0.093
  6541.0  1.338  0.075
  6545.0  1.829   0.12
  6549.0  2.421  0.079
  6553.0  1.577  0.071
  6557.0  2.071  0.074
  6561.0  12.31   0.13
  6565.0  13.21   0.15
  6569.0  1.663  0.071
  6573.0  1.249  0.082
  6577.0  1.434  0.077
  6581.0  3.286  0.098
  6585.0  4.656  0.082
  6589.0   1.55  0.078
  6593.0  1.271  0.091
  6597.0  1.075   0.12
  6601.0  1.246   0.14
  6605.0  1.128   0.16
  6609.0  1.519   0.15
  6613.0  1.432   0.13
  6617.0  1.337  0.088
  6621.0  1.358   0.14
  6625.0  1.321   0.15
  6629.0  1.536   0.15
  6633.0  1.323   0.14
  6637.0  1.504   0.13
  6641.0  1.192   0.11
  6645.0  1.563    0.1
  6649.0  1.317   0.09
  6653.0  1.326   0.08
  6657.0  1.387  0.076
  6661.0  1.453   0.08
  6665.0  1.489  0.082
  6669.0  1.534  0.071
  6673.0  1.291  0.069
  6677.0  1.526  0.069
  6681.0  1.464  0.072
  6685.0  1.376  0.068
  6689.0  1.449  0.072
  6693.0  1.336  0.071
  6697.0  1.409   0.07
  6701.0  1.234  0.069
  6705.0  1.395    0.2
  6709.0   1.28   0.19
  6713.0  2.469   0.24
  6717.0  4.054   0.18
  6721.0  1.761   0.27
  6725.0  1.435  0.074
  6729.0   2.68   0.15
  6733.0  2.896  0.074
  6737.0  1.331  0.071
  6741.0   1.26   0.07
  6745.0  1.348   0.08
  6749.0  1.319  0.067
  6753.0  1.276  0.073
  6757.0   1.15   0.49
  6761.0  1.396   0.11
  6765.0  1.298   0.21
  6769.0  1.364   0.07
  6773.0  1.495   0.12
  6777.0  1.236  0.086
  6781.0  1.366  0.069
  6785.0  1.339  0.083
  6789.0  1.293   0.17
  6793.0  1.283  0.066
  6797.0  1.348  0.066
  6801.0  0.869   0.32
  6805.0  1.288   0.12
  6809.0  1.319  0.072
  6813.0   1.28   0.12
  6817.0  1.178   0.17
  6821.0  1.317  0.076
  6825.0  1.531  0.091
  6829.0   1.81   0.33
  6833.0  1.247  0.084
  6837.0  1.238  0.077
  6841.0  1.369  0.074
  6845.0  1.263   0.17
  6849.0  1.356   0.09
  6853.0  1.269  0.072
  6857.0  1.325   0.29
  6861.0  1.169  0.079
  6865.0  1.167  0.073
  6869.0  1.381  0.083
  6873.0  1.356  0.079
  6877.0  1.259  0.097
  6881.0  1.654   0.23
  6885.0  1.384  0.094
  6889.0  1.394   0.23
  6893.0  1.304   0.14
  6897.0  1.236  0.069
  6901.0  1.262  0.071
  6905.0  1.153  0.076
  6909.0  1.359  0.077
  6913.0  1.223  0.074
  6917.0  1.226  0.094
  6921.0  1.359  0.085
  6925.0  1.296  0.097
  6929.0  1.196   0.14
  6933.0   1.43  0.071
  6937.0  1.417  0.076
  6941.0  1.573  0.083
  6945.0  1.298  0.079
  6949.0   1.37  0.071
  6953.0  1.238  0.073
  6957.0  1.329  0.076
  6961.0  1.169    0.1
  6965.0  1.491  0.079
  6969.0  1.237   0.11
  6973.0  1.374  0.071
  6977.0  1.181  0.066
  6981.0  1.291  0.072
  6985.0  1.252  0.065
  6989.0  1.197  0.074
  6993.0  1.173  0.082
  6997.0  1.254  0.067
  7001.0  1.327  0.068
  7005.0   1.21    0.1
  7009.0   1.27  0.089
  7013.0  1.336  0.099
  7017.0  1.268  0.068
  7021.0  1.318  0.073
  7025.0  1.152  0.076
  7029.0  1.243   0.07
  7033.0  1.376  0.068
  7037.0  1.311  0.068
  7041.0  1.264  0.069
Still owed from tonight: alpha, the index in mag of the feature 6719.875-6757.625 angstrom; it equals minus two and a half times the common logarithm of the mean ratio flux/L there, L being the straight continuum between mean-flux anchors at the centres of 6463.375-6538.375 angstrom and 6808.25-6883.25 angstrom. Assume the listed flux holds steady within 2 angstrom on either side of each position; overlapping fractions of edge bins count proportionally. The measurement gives -0.22 mag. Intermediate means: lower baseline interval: 1.37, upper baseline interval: 1.34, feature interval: 1.66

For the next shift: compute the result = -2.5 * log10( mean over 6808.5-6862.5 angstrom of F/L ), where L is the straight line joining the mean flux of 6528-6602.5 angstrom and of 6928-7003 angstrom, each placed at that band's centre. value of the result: 0.36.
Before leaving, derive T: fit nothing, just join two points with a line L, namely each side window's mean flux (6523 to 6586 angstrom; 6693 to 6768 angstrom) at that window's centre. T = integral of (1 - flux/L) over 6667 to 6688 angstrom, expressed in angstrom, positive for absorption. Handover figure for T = 7.10 angstrom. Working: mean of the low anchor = 3.26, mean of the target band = 1.44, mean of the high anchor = 1.71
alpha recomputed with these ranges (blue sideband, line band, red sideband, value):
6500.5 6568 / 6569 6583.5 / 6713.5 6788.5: 0.28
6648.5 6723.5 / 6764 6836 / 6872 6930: 0.10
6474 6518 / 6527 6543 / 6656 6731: 0.06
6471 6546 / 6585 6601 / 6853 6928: -0.24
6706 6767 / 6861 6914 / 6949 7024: 0.13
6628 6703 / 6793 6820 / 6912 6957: 0.12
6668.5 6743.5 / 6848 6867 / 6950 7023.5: 0.19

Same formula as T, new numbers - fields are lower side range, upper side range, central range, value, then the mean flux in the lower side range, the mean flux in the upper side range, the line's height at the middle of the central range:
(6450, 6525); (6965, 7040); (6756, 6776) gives -0.4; 1.37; 1.27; 1.32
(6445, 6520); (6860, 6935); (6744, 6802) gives 1.2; 1.37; 1.31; 1.33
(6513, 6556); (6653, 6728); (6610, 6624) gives 1.8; 1.54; 1.64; 1.59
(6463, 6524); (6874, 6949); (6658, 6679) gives -1.5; 1.37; 1.34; 1.36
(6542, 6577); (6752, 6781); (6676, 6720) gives 9.9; 4.27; 1.32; 2.3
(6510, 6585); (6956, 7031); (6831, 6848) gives 5.1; 2.92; 1.27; 1.84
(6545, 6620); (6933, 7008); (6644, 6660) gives 7.7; 2.97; 1.3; 2.67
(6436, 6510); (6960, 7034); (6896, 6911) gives 0.4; 1.37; 1.27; 1.29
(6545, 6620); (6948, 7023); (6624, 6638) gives 6.8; 2.97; 1.28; 2.77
